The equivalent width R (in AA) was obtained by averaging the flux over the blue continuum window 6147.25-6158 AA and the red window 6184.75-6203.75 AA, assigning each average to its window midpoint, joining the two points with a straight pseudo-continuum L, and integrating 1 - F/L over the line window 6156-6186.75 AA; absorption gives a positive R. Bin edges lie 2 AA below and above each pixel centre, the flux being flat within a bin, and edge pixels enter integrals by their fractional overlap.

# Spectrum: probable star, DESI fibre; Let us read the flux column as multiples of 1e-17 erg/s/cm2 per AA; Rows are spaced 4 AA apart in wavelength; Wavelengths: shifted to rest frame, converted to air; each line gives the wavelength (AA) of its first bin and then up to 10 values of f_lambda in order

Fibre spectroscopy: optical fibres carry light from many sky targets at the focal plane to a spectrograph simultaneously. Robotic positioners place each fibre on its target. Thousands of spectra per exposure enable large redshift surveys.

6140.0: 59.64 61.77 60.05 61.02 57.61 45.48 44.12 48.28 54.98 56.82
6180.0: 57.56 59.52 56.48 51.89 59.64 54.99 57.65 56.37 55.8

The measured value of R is 2.7 AA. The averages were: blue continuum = 59.5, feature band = 52.8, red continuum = 56.2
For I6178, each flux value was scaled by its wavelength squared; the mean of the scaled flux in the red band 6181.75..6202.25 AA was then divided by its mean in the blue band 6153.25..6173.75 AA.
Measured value 1.13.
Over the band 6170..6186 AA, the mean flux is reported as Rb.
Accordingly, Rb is 57.2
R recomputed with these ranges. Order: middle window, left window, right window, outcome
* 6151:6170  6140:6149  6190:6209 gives 2.8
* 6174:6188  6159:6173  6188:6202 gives -1.6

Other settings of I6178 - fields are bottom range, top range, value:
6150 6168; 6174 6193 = 1.11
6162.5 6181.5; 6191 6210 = 1.08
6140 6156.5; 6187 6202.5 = 0.94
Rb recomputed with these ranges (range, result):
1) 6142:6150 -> 60.9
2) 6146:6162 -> 56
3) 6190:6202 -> 55.5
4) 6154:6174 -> 50.1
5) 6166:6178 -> 53.4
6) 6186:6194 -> 54.2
